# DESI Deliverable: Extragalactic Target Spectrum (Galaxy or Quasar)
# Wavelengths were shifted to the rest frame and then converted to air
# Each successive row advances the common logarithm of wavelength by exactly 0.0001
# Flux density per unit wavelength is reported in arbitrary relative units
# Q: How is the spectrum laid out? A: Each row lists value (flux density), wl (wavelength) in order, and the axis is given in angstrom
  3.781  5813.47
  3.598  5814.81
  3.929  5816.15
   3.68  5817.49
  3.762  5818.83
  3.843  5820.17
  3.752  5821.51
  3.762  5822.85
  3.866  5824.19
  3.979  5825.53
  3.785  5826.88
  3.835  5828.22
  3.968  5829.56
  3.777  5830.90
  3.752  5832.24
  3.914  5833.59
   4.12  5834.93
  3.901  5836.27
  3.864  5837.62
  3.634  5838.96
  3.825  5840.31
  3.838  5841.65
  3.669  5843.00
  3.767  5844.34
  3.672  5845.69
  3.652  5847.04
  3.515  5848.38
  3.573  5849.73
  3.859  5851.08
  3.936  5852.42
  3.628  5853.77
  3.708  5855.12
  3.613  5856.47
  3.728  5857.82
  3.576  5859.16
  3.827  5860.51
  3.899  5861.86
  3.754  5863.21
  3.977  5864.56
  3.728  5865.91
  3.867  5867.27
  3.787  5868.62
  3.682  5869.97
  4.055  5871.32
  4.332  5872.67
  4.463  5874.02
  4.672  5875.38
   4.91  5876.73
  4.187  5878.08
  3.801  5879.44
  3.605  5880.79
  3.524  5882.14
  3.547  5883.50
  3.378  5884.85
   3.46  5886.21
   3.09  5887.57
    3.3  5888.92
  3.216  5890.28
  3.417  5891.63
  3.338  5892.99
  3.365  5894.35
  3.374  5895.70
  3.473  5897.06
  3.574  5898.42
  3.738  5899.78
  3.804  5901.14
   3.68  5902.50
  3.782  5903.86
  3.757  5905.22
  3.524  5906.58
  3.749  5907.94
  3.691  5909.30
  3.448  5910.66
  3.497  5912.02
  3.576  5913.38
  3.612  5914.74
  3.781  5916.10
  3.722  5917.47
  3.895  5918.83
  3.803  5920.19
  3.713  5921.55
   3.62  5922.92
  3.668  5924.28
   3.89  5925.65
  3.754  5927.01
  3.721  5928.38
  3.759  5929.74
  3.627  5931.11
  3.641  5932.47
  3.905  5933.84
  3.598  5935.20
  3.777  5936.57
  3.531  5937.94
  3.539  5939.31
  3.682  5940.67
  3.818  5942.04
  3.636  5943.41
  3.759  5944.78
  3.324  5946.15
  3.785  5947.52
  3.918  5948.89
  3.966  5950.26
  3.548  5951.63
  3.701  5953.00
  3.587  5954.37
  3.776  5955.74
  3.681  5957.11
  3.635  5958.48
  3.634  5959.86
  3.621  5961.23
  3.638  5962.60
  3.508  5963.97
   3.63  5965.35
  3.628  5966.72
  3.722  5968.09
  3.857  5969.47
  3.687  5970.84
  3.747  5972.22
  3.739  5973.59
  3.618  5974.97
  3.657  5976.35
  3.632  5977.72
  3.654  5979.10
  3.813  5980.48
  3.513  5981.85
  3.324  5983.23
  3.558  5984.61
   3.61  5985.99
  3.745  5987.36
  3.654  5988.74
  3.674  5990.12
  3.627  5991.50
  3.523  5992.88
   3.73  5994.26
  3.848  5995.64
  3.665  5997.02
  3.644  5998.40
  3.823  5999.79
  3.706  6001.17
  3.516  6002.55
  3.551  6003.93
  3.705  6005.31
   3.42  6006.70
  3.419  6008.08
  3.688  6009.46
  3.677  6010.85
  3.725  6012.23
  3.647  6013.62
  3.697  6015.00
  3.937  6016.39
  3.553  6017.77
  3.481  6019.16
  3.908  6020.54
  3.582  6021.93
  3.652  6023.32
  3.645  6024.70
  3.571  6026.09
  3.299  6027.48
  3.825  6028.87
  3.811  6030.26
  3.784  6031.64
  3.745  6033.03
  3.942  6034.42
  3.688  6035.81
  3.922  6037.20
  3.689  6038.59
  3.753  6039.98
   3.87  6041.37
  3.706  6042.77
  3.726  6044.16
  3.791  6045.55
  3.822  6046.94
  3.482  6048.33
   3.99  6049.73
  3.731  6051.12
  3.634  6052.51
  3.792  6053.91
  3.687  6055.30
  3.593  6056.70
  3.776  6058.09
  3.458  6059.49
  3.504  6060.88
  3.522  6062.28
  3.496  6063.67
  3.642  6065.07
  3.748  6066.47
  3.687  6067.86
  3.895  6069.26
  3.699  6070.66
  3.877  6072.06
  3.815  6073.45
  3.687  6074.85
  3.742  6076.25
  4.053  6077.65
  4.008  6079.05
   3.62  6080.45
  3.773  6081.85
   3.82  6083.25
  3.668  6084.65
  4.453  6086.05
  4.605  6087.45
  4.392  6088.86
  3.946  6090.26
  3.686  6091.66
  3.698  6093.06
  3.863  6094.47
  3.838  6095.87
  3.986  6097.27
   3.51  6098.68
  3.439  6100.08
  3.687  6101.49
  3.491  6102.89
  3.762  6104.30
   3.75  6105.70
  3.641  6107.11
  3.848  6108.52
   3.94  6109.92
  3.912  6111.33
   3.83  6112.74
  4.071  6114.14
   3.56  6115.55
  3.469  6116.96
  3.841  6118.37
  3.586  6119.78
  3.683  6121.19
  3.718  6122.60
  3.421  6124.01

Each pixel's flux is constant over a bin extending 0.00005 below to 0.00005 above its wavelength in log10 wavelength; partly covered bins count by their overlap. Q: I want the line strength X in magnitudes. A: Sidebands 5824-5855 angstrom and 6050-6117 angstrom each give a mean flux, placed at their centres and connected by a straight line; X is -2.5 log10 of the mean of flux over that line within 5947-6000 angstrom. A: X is 0.03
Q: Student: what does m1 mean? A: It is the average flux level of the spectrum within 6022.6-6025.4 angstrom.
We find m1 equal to 3.65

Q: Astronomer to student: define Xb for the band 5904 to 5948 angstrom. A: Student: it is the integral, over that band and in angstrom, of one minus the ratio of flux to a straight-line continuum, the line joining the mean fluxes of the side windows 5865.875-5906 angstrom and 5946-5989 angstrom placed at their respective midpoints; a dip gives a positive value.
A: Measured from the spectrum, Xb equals 0.2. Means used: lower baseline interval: 3.73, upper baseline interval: 3.66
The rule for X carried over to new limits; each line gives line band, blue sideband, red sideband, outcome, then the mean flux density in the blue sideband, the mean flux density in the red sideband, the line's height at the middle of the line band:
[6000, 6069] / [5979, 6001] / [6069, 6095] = 0.03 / 3.65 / 3.91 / 3.78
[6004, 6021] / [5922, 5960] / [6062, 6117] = 0.03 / 3.7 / 3.81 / 3.75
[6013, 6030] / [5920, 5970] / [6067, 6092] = 0.05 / 3.69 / 3.92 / 3.82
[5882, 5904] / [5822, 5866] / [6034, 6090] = 0.10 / 3.79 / 3.79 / 3.79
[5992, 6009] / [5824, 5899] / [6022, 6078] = 0.03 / 3.76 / 3.72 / 3.73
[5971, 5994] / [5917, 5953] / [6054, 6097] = 0.03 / 3.72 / 3.81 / 3.75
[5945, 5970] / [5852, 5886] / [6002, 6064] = 0.03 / 3.88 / 3.68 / 3.77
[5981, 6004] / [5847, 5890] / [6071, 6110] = 0.05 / 3.8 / 3.84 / 3.82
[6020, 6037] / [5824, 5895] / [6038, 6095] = 0.02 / 3.78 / 3.79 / 3.79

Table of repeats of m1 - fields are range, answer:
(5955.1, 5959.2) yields 3.69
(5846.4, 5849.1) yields 3.59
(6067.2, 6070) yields 3.78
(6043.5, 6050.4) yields 3.76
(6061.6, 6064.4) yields 3.51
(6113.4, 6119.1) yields 3.74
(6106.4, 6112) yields 3.83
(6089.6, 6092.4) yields 3.82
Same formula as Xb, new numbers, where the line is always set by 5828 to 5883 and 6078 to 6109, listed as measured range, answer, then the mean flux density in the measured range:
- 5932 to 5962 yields 1.3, 3.68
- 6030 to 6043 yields 0.2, 3.79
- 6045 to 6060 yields 0.5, 3.71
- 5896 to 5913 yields 1.0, 3.63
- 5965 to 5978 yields 0.5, 3.7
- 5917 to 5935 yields 0.5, 3.75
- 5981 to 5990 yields 0.6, 3.58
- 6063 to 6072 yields 0.3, 3.71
